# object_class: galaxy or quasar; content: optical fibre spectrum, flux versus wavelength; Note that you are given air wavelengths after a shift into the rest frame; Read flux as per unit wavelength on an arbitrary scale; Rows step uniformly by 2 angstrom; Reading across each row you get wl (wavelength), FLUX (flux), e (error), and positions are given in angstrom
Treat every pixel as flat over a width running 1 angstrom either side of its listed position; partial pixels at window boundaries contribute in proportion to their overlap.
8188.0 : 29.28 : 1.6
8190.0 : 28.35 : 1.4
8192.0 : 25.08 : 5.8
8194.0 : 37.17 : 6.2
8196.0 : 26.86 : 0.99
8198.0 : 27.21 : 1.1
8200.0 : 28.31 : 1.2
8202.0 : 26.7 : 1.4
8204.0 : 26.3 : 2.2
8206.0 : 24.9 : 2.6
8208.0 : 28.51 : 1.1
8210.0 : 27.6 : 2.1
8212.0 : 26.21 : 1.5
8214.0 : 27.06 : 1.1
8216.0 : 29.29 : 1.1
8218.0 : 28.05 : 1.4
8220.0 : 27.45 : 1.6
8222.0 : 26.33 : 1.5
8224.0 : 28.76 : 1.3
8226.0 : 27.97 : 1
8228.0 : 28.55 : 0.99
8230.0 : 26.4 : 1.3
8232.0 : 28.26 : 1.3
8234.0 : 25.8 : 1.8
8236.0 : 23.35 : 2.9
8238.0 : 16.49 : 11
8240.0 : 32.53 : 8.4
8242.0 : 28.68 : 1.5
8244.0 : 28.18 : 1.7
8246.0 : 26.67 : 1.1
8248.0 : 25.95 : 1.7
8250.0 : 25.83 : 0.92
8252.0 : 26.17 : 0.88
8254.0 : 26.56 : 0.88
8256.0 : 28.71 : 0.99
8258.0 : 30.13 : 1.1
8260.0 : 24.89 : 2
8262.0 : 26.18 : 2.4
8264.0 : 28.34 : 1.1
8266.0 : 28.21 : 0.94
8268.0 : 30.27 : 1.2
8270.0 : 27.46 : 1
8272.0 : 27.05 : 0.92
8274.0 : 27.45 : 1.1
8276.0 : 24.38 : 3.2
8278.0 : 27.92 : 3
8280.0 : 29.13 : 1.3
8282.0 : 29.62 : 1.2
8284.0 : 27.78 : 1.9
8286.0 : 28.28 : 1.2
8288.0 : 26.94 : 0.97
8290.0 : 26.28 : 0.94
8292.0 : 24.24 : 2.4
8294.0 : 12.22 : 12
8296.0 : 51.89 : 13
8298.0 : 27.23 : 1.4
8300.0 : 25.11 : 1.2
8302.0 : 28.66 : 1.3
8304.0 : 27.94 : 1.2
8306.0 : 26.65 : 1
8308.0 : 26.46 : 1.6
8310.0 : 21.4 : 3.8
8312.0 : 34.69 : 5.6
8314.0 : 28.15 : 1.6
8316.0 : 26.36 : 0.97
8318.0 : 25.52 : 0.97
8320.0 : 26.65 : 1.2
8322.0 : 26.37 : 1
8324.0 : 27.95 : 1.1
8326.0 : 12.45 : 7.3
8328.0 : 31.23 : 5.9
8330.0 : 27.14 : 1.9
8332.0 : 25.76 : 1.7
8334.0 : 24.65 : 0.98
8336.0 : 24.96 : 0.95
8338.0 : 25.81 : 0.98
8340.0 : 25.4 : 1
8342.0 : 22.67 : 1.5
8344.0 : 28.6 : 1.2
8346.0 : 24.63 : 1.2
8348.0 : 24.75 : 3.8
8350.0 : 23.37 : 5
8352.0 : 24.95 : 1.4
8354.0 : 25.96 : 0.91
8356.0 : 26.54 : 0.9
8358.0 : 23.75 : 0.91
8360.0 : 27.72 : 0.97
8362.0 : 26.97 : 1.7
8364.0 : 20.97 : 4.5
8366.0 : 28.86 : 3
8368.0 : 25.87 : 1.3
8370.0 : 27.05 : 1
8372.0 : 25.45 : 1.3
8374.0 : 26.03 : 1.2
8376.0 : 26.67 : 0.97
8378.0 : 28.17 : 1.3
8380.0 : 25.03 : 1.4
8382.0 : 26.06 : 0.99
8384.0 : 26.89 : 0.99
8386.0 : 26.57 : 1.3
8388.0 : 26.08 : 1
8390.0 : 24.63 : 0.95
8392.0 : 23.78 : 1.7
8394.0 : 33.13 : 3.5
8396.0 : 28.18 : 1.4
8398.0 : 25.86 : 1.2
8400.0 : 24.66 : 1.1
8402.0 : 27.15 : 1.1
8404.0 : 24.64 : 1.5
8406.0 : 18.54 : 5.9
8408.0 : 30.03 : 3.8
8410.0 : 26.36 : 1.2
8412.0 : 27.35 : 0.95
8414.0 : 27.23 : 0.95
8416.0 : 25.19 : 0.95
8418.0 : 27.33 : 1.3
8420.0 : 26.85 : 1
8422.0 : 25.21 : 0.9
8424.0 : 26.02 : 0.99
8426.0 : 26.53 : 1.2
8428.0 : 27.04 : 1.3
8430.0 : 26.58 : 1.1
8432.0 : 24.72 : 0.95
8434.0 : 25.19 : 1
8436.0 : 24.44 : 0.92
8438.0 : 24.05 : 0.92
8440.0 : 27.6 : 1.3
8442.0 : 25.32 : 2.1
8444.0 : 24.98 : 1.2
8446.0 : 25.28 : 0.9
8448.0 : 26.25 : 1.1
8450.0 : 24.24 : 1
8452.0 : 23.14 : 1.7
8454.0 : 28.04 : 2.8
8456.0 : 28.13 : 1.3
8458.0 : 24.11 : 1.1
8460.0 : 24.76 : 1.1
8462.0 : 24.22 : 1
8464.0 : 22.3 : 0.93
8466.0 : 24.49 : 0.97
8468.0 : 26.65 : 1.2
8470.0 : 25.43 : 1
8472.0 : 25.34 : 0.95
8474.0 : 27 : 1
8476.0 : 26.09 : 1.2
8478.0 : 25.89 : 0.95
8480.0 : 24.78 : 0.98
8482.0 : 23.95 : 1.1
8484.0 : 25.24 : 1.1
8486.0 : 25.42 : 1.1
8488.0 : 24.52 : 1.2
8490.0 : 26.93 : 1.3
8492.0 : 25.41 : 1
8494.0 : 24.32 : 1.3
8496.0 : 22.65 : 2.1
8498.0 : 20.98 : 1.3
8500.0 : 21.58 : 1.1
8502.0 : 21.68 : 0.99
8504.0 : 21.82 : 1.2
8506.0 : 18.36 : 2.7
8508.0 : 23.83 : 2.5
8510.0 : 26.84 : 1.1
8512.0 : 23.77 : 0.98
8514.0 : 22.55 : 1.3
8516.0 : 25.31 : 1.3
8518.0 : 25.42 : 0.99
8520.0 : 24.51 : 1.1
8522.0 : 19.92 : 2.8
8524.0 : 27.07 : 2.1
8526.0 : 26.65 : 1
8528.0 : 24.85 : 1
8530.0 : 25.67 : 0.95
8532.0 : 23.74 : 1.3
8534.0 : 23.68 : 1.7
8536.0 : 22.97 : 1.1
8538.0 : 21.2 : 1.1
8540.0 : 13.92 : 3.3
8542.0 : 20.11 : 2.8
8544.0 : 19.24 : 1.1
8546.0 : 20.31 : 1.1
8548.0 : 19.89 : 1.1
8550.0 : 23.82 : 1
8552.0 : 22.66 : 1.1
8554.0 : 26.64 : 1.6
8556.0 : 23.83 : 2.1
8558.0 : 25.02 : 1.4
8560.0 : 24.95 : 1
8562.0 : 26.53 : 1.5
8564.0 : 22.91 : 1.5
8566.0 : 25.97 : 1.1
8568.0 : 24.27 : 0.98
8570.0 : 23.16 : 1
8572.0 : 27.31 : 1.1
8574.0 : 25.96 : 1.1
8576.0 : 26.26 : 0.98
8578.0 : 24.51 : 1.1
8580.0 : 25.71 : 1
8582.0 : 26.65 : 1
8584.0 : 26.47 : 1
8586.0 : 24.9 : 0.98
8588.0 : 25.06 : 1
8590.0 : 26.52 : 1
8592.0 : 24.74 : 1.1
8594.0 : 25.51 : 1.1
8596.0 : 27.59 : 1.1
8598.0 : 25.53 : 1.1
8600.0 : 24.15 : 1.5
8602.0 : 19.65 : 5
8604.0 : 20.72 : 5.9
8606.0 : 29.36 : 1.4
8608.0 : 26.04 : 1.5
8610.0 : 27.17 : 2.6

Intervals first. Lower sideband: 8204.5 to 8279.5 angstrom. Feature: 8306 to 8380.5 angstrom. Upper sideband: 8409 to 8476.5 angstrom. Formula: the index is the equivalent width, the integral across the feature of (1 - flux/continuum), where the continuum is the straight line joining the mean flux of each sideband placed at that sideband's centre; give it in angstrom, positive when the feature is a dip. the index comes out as 1.6 angstrom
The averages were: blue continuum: 27.1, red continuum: 25.7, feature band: 25.8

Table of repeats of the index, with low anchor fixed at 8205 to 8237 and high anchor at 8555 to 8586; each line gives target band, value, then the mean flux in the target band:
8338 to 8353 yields 0.86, 25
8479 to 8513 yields 2.69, 23.7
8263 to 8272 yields -0.50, 28.4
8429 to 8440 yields 0.33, 25.2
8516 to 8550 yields 3.90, 22.6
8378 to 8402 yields -0.27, 26.5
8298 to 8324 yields -0.36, 27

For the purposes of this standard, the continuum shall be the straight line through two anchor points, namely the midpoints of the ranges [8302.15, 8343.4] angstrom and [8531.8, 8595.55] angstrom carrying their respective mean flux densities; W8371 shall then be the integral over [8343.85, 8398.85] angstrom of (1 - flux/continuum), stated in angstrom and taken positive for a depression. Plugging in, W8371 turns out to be -1.2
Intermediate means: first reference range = 26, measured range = 26.1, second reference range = 23.9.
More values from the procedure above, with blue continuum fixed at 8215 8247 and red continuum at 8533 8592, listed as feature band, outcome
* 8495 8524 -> 1.7 angstrom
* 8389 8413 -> -0.8 angstrom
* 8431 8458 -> -0.5 angstrom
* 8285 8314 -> -1.5 angstrom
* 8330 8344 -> 0.4 angstrom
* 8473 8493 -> -0.8 angstrom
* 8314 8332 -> 0.4 angstrom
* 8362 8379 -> -0.3 angstrom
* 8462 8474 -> -0.1 angstrom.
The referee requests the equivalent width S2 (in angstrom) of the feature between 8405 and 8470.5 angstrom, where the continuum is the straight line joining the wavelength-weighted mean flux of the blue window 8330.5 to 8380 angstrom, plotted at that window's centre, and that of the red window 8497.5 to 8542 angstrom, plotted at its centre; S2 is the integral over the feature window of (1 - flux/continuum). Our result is -3.4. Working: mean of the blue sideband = 25.7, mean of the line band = 25.6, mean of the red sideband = 23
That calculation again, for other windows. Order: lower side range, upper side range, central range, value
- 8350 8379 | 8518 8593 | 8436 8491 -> -0.8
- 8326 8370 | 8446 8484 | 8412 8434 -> -0.8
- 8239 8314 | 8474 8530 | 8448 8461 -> -0.3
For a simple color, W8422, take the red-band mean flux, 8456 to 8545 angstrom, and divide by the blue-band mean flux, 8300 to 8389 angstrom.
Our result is 0.92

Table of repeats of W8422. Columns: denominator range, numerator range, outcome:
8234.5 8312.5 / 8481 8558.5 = 0.85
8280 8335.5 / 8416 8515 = 0.92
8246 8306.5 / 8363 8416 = 0.95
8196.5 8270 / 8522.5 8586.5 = 0.88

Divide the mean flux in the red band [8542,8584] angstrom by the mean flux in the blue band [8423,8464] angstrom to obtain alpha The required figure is 0.95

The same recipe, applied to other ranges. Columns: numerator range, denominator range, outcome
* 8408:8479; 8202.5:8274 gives 0.95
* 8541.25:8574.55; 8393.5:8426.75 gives 0.90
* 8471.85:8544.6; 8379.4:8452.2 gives 0.91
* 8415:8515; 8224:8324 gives 0.91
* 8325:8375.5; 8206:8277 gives 0.93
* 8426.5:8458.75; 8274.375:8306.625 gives 0.92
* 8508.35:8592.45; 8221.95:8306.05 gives 0.88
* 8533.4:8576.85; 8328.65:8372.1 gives 0.91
